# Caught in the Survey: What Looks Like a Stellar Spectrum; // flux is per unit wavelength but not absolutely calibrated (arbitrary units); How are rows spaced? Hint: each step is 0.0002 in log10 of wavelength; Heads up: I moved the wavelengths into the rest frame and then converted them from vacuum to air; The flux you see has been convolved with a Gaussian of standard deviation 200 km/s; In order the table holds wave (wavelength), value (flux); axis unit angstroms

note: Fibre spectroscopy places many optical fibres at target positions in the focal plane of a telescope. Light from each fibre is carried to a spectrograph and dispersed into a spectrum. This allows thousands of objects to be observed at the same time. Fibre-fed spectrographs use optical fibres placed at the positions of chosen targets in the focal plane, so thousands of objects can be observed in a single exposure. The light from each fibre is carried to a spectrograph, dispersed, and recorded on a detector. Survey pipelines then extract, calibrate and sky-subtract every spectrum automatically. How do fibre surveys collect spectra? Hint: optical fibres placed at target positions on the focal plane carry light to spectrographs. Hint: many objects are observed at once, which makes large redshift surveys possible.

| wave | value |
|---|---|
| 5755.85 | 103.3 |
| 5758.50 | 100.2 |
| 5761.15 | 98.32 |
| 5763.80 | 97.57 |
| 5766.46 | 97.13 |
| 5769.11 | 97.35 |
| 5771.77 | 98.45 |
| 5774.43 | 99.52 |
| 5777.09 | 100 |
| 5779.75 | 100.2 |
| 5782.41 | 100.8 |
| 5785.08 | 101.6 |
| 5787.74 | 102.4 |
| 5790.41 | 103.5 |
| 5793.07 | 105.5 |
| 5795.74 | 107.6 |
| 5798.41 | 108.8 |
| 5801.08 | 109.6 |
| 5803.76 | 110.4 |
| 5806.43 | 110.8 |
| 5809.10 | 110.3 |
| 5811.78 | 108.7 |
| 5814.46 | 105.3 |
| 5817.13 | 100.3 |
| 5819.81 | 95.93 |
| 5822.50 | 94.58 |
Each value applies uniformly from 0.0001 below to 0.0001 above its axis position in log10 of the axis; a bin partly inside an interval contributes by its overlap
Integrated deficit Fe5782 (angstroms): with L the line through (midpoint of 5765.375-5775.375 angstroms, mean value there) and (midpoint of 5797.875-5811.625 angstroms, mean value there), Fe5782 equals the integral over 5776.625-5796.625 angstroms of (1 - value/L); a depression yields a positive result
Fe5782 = 0.2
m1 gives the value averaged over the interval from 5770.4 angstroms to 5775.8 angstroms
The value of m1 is 98.9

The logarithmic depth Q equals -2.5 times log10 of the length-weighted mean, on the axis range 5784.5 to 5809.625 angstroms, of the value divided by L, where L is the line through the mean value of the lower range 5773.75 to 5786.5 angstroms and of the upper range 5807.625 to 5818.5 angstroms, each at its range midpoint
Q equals -0.038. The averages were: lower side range 100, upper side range 106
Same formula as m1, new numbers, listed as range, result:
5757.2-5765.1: 98.8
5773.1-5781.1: 99.9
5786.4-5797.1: 105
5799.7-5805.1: 110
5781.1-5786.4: 101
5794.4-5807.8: 109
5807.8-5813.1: 109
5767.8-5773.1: 97.8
